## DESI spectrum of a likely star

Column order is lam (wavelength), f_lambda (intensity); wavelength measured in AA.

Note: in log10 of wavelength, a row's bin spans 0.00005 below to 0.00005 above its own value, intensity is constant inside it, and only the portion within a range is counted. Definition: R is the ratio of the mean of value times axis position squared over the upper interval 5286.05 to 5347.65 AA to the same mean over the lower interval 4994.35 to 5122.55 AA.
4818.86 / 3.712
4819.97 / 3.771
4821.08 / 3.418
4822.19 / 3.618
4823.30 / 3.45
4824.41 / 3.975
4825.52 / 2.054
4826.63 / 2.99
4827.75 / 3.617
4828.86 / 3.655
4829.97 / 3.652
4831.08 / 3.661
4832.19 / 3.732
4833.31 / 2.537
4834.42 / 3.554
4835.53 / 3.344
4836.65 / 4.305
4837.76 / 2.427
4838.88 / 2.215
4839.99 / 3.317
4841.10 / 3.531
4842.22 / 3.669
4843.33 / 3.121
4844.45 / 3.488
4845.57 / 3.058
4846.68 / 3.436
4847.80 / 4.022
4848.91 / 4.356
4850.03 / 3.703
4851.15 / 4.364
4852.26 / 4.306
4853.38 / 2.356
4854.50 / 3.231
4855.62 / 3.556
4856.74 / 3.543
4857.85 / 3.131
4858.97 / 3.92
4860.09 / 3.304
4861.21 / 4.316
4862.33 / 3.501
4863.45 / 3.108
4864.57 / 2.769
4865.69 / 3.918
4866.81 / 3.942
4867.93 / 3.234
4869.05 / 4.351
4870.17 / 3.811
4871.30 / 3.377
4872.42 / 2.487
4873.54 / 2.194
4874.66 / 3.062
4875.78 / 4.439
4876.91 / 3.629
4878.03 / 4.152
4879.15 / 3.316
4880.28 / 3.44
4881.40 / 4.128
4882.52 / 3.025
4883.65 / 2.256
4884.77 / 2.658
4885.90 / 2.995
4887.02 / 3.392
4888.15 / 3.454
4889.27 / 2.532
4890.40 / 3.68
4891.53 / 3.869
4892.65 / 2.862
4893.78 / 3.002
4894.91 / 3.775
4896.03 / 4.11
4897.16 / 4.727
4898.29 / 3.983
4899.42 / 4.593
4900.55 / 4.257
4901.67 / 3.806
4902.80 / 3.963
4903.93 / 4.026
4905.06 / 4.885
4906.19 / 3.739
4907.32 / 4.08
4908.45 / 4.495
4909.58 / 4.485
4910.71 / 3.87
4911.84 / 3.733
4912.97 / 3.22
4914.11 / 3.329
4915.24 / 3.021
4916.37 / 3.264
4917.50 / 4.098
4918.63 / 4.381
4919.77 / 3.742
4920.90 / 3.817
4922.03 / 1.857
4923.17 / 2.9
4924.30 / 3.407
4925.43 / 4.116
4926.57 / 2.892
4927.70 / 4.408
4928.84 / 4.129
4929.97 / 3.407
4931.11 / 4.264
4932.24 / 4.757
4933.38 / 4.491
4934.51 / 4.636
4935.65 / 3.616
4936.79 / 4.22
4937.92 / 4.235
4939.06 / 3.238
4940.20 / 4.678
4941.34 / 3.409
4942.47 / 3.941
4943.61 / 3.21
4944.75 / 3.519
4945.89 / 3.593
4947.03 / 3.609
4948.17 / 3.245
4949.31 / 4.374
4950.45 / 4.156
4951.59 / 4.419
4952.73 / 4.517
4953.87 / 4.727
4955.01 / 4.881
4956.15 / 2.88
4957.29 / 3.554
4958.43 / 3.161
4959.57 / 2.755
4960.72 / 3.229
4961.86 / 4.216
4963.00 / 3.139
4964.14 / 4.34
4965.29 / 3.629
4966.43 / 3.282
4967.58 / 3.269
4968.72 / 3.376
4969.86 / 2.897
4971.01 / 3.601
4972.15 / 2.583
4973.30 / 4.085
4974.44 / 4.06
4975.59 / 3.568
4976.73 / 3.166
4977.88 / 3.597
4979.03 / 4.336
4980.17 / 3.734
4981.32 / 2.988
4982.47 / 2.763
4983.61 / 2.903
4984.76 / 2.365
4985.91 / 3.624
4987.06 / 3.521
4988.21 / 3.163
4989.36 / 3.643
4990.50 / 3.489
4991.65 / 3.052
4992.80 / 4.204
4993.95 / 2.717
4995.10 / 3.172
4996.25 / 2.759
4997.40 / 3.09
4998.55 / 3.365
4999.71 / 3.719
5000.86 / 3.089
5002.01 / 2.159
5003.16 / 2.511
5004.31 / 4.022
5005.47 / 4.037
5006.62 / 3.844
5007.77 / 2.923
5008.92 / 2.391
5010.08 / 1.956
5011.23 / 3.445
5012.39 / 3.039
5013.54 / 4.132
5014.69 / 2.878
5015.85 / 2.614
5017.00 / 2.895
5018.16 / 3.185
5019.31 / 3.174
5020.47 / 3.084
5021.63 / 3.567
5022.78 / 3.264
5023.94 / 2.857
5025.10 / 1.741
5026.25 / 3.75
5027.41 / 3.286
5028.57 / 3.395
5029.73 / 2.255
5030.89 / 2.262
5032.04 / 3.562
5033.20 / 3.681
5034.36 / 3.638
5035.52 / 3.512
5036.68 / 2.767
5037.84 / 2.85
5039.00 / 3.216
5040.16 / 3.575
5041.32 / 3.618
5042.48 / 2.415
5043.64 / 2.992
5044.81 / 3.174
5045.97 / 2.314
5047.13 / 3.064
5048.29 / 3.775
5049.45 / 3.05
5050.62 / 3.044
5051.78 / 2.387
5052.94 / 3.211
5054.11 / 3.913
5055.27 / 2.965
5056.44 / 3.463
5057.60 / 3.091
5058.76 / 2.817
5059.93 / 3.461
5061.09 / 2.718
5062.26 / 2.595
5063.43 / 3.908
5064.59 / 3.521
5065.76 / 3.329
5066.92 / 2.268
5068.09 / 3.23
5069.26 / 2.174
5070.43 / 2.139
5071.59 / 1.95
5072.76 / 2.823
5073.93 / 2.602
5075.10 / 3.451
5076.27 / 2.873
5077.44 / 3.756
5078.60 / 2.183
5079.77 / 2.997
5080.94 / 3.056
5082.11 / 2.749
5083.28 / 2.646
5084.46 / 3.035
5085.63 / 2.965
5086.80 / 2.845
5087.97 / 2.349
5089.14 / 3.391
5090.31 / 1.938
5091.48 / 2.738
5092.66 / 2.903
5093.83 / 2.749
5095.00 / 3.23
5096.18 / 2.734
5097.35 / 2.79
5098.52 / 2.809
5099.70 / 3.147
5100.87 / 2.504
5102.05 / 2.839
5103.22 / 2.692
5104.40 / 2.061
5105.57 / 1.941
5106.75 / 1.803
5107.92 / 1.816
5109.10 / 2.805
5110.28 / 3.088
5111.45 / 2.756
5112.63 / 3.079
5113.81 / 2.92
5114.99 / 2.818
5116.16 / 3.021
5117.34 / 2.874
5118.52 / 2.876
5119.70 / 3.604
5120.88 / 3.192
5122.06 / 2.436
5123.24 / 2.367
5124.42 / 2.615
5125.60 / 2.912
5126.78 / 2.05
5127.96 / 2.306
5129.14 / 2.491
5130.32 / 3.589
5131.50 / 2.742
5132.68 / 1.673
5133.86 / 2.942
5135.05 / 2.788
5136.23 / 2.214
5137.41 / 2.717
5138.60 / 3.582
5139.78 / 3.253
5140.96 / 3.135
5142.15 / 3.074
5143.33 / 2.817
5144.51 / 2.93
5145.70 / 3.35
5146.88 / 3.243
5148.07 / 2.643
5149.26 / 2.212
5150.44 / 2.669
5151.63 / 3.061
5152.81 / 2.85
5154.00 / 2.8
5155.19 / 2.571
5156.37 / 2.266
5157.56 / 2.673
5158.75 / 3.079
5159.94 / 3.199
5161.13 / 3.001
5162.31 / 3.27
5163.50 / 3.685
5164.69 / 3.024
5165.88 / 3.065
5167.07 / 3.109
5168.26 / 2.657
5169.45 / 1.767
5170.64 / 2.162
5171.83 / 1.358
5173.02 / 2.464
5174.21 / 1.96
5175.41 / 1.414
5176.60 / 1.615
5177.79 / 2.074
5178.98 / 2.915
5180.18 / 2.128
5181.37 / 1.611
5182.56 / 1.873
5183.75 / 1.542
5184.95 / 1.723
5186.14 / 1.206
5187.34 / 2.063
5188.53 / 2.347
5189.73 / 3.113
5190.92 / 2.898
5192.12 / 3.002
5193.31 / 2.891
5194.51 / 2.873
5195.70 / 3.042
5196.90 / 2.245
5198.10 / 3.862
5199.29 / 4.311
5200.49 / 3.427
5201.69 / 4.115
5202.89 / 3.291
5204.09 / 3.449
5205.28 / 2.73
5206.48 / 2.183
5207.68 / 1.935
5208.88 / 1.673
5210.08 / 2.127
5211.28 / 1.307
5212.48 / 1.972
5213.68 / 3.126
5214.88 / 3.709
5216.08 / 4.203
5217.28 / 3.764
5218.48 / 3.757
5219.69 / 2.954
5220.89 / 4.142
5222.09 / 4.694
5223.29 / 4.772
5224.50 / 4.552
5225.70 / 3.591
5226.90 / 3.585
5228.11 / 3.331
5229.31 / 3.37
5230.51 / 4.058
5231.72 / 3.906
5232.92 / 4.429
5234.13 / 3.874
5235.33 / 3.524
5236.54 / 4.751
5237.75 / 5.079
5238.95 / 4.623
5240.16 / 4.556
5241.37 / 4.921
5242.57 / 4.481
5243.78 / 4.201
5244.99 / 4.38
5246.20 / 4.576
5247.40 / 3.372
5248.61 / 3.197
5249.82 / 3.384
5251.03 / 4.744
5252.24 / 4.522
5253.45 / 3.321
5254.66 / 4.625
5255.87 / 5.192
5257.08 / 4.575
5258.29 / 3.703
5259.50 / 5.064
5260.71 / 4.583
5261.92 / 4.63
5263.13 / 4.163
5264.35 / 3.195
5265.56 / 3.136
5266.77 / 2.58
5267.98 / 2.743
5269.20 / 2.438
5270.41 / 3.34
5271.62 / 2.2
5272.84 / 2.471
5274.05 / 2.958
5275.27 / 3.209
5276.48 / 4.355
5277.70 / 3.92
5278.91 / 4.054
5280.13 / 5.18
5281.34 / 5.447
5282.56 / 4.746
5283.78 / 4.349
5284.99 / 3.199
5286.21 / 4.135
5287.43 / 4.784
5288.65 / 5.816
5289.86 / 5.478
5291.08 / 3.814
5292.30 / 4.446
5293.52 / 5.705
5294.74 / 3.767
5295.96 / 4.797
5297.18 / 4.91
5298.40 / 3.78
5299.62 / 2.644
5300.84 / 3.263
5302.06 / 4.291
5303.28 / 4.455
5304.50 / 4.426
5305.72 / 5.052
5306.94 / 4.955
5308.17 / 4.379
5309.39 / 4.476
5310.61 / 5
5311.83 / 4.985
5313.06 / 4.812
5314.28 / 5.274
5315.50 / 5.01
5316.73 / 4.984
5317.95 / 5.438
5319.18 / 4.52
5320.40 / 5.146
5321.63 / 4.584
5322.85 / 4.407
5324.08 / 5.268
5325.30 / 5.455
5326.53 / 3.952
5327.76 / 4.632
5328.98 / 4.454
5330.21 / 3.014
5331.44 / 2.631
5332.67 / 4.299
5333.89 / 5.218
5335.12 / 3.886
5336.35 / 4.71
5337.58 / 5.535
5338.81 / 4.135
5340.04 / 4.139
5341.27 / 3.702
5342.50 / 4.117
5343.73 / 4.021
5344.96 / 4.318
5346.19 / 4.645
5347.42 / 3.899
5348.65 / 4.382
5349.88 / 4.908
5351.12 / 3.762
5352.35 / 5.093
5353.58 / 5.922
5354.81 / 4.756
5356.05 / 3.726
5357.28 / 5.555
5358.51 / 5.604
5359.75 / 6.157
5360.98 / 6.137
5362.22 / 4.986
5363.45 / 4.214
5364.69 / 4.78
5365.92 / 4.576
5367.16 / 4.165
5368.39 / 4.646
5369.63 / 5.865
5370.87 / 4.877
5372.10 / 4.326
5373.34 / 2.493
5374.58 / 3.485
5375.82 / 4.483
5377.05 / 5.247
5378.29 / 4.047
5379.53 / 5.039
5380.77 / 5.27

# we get 1.69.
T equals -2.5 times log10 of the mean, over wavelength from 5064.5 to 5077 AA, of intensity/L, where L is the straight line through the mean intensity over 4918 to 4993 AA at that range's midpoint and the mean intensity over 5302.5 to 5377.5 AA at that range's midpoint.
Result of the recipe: 0.39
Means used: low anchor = 3.65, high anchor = 4.62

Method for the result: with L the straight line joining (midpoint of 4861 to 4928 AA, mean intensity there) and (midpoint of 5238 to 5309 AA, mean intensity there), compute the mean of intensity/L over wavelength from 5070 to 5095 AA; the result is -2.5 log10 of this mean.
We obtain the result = 0.35 mag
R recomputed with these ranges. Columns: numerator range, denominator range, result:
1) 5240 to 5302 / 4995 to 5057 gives 1.43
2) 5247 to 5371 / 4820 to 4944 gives 1.44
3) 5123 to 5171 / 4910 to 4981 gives 0.82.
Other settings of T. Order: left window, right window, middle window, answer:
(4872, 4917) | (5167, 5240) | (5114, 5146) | 0.12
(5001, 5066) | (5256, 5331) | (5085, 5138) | 0.27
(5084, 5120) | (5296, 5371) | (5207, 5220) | 0.30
